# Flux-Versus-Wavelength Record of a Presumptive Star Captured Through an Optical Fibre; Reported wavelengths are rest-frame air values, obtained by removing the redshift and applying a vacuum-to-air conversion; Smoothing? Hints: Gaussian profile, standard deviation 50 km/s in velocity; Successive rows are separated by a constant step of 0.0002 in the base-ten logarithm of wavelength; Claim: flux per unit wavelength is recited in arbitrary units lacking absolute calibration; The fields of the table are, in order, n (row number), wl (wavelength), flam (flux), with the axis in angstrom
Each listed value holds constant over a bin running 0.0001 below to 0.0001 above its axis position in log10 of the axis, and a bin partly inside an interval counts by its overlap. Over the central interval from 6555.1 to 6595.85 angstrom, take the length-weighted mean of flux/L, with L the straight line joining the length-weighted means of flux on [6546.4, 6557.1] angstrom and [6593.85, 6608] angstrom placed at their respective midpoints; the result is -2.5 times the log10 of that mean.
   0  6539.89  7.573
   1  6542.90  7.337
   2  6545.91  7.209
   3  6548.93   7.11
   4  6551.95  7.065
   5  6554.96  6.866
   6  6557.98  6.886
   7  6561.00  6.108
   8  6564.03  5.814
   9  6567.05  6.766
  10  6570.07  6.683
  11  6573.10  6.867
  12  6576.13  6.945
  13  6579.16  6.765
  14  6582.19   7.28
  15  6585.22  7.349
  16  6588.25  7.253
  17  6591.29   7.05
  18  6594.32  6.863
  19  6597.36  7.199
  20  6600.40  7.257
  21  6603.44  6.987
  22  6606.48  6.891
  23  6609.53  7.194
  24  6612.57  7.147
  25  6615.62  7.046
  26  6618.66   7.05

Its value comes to 0.03 mag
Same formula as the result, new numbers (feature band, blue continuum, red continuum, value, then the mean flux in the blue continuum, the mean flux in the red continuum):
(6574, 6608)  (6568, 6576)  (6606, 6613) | -0.02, 6.8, 7.09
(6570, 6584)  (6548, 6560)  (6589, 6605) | 0.01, 6.94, 7.08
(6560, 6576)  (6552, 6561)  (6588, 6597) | 0.06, 6.78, 7.04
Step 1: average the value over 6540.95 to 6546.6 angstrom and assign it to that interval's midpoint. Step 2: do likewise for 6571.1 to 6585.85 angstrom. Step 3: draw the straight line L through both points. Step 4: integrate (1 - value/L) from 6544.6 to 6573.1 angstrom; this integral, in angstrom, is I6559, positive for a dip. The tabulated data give 1.8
